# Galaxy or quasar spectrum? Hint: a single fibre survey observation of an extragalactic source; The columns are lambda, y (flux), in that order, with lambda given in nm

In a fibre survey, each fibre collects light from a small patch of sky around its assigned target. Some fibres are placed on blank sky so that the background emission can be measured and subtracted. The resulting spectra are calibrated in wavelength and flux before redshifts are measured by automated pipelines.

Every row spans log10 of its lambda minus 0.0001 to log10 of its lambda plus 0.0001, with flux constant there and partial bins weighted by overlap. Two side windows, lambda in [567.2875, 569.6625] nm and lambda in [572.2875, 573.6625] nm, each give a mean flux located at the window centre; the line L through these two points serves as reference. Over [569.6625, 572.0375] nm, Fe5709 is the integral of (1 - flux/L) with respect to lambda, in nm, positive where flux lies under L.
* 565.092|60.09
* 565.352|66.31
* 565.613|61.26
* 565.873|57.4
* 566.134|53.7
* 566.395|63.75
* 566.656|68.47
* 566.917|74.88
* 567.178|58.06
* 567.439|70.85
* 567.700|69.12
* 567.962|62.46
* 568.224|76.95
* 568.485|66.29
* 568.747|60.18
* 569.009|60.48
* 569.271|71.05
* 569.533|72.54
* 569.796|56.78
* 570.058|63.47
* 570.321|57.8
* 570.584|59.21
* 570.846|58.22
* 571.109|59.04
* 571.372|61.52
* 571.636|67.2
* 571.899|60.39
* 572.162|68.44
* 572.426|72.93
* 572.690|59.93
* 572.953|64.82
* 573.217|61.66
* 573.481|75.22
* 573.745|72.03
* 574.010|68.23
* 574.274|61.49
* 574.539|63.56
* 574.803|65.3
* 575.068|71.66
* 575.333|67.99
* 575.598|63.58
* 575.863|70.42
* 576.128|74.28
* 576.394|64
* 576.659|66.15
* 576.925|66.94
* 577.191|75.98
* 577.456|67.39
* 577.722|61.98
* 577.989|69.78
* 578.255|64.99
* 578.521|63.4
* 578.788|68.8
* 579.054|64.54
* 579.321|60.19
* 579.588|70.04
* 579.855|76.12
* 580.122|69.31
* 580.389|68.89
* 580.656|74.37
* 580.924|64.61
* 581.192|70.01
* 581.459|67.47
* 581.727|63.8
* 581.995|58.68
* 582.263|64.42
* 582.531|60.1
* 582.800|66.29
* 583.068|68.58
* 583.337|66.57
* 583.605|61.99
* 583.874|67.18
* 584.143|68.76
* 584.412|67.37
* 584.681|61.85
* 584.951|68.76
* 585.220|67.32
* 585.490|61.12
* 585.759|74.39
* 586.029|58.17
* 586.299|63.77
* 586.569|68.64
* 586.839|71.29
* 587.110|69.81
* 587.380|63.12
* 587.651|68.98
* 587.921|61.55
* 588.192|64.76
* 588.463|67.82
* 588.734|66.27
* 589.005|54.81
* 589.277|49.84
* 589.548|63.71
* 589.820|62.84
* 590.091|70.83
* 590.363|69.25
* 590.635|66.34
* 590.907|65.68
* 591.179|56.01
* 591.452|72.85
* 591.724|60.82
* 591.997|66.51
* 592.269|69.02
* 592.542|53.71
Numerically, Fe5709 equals 0.245 nm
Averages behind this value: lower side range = 67.7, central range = 60.4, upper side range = 67.1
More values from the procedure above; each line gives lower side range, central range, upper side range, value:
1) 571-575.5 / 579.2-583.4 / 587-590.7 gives -0.12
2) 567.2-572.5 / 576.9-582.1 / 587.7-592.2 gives -0.26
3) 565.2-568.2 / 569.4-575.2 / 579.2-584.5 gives 0.07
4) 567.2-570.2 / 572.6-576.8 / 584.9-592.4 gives -0.08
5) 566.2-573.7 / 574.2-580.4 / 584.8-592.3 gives -0.22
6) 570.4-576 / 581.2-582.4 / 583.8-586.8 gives 0.03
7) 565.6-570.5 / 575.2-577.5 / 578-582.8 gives -0.09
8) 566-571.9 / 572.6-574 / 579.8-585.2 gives -0.05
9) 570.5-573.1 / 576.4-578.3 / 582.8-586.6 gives -0.09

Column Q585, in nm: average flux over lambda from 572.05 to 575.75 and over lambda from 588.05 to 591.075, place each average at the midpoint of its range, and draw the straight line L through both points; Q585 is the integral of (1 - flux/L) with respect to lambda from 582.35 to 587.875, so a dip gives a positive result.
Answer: -0.13 nm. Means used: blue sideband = 66.9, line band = 66.1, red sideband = 63.7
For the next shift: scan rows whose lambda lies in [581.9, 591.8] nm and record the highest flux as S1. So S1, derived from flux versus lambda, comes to 74.39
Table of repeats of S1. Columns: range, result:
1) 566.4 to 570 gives 76.95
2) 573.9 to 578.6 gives 75.98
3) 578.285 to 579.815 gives 70.04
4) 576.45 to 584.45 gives 76.12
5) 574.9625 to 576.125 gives 71.66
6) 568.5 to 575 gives 75.22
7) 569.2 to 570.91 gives 72.54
